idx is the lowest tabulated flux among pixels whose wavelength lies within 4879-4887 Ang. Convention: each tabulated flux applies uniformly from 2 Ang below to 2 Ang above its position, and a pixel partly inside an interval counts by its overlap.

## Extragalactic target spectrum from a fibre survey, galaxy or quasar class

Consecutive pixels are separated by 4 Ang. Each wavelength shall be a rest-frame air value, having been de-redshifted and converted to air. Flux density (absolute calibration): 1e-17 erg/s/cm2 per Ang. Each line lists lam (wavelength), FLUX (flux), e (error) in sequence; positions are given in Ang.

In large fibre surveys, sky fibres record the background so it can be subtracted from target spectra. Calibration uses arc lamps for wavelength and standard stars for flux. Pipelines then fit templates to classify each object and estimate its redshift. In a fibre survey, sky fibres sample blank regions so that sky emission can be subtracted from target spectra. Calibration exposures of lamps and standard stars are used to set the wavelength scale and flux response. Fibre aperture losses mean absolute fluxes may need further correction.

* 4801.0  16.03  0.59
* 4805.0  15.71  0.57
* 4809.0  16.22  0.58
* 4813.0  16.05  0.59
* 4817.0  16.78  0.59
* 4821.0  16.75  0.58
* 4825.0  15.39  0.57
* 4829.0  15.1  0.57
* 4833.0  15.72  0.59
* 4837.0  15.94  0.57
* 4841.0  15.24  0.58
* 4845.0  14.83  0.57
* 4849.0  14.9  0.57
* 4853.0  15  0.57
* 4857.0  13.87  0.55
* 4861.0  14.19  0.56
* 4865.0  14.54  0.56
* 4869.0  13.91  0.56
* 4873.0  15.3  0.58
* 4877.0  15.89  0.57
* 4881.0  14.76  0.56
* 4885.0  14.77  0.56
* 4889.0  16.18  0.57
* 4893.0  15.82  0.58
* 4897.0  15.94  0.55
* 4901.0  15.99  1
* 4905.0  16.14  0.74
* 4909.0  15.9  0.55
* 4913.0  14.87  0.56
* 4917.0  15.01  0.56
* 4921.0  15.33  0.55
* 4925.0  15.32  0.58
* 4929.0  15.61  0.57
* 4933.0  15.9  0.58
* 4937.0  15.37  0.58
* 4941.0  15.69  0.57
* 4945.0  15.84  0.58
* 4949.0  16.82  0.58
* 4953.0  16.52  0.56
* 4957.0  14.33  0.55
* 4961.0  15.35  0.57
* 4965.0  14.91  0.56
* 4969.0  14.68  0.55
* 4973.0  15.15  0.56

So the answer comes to 14.76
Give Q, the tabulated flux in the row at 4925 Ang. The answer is 15.32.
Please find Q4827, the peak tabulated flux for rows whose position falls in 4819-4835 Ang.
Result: 16.75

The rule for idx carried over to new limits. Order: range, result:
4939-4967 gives 14.33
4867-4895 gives 13.91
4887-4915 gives 14.87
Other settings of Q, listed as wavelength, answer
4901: 15.99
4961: 15.35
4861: 14.19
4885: 14.77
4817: 16.78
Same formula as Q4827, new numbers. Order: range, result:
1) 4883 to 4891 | 16.18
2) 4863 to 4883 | 15.89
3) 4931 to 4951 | 16.82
